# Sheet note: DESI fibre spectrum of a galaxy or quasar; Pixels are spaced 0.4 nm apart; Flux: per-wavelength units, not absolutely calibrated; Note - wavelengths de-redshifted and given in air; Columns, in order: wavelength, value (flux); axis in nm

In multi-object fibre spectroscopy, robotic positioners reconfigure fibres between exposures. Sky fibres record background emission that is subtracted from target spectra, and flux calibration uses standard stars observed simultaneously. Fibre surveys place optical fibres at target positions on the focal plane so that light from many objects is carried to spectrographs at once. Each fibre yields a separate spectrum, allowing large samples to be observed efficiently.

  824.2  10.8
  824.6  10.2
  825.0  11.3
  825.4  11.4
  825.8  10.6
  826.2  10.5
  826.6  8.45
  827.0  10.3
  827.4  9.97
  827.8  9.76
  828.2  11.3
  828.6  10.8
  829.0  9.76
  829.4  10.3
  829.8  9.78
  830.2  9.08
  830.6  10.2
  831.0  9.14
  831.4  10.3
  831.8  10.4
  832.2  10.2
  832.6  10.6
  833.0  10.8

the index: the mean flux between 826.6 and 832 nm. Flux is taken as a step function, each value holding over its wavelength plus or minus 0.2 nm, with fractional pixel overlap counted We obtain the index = 10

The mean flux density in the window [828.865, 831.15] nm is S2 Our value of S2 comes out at 9.72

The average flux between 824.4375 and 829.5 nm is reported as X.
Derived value 10.4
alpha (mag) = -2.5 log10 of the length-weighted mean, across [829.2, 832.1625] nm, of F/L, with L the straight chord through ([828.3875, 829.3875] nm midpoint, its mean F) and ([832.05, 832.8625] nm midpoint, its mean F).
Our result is 0.05 mag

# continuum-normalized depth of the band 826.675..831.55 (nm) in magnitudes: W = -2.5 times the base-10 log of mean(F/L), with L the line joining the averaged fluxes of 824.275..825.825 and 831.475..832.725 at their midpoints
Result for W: 0.06 mag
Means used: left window 10.9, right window 10.4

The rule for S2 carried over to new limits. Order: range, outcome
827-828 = 9.95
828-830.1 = 10.3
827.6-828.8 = 10.6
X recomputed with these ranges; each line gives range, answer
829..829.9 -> 10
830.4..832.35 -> 10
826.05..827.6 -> 9.78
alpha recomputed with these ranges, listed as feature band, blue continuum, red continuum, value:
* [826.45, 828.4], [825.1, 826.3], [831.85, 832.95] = 0.08 mag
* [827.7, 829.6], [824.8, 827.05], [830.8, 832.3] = -0.02 mag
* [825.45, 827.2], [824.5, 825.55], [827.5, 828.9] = 0.08 mag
